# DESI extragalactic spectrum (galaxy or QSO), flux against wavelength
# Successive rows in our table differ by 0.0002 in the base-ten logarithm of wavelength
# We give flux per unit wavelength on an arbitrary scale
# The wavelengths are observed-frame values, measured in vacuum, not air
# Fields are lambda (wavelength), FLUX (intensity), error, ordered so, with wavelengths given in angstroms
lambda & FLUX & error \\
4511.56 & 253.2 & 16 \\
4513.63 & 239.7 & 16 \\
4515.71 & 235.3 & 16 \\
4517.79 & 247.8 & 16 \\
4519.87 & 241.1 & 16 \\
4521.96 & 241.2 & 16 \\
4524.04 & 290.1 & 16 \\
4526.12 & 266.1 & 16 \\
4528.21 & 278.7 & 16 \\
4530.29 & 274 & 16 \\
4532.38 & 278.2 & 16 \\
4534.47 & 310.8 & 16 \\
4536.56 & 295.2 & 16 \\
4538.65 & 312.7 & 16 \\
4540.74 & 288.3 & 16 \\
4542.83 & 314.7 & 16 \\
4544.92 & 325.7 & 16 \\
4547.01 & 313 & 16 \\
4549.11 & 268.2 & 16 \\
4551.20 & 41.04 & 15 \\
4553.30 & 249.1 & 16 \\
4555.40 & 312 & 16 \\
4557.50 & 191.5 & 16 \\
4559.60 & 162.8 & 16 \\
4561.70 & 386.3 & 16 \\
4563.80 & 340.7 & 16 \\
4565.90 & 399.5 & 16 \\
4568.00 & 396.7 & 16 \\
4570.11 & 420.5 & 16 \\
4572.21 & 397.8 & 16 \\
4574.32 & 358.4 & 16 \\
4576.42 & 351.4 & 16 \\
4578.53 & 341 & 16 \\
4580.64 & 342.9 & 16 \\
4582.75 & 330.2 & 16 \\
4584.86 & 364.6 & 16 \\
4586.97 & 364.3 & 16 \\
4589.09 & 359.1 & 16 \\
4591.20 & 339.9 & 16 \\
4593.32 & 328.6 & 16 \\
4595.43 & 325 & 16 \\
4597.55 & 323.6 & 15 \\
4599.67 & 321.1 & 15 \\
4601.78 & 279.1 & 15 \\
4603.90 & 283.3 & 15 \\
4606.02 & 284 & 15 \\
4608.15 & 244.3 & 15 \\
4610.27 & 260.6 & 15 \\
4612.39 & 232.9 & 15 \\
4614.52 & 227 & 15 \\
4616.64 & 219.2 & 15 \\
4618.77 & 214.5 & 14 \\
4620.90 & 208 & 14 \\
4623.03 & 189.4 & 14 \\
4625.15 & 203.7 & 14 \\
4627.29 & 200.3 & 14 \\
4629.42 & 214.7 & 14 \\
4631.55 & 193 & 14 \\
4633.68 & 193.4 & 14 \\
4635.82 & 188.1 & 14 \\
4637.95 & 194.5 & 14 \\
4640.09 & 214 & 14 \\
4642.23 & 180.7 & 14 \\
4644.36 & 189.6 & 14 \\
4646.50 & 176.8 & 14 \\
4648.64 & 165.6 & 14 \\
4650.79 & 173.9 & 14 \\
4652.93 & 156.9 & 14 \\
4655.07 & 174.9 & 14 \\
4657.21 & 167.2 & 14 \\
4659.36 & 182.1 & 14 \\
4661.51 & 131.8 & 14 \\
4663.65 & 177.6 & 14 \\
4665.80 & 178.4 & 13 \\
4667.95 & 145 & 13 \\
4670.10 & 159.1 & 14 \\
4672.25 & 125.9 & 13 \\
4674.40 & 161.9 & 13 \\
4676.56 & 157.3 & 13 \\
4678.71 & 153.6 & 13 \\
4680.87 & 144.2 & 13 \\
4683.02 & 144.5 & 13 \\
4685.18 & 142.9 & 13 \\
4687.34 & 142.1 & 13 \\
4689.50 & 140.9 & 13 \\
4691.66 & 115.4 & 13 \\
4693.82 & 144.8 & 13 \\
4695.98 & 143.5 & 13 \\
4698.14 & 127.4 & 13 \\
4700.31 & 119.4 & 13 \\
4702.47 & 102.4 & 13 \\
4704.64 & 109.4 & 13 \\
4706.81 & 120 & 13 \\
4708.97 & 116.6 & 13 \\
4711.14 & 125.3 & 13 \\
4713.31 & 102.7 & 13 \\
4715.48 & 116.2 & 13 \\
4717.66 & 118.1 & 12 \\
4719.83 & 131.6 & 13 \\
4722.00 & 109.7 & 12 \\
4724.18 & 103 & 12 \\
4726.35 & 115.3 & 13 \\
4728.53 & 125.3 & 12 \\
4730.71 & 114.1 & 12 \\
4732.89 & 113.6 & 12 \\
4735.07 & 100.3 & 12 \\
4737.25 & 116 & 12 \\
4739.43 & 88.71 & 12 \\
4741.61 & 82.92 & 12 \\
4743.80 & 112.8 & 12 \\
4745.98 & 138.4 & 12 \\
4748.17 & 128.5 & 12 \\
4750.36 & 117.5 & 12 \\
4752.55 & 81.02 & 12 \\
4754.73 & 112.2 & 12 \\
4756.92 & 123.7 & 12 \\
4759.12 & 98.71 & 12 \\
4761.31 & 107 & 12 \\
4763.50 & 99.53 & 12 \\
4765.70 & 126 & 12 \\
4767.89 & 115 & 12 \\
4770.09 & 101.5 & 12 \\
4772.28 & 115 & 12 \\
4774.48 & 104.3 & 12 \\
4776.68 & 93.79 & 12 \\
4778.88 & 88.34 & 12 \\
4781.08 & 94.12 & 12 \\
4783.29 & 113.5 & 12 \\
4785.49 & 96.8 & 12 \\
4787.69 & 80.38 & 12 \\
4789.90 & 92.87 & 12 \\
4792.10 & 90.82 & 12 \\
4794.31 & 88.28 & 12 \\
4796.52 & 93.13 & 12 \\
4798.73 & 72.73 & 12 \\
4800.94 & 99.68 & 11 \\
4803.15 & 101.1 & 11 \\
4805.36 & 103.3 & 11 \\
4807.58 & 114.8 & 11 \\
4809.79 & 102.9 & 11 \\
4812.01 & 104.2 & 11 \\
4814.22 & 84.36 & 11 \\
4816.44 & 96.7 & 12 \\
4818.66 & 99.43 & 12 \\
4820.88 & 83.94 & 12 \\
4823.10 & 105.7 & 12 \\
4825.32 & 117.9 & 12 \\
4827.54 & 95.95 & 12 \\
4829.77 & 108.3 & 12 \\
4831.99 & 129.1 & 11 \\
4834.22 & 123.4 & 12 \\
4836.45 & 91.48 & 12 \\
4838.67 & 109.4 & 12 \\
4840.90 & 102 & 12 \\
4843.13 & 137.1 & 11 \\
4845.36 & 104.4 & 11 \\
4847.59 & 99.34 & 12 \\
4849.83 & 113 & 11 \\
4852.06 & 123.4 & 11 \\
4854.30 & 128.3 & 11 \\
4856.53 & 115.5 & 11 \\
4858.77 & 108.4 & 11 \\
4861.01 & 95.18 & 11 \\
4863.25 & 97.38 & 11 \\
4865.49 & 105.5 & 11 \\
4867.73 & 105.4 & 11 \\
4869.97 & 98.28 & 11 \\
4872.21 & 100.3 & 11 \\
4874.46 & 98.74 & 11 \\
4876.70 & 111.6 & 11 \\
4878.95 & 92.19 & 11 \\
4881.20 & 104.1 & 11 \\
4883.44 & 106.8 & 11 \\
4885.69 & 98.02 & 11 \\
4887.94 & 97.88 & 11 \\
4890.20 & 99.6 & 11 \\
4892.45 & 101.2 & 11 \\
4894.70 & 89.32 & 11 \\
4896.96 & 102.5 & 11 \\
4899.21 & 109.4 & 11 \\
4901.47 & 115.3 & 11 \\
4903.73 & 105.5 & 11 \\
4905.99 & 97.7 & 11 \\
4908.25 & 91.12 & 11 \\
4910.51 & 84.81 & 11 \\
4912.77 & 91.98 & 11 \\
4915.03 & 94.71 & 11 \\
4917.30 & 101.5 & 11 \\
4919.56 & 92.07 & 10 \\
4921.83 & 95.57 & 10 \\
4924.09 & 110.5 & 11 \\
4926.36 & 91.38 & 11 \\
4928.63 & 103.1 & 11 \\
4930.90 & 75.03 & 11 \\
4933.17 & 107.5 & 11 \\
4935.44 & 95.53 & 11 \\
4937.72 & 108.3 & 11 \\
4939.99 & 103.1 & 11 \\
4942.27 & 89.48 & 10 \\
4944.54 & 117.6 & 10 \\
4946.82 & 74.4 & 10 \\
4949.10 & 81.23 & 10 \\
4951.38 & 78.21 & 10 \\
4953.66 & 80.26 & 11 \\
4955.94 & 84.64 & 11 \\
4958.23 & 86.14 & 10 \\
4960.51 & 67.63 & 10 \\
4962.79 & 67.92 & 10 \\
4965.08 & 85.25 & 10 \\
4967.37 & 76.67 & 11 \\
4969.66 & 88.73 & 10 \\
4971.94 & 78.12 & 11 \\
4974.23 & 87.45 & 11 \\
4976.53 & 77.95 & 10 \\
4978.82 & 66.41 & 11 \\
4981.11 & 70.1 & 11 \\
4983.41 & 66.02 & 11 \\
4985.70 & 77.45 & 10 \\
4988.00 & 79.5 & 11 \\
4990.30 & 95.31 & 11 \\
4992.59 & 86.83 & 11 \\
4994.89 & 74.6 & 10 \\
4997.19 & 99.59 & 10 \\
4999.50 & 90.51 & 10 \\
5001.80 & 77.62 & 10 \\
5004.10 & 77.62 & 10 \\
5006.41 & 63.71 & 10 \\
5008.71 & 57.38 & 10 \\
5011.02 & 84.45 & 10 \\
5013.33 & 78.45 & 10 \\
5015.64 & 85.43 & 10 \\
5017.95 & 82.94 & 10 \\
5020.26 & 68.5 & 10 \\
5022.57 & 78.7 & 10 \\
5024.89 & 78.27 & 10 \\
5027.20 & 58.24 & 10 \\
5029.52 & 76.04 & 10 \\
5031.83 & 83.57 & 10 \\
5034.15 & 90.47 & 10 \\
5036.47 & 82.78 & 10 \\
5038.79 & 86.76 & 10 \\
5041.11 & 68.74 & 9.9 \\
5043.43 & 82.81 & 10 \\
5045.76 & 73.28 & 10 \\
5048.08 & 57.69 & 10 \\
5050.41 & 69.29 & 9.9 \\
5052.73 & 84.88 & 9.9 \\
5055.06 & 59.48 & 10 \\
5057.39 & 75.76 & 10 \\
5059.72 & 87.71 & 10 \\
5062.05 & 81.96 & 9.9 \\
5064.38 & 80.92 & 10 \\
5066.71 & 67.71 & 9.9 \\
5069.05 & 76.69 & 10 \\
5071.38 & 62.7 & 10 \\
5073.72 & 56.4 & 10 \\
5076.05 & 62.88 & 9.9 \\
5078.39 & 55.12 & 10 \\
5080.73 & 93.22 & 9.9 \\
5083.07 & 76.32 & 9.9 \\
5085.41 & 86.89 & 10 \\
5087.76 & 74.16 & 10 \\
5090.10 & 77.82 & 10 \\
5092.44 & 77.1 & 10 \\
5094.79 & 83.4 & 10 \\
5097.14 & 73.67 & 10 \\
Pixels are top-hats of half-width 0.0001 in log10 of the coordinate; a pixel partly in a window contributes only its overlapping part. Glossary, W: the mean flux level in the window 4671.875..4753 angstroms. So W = 123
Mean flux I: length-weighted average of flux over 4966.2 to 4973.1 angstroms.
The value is 81.3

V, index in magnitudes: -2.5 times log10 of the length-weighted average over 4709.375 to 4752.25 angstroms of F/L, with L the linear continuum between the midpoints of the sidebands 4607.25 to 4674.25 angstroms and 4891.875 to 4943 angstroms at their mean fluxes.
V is 0.37 mag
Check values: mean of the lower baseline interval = 189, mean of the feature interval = 113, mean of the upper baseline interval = 98.1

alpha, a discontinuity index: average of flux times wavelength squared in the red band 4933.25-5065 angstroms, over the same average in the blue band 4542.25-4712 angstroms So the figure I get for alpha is 0.4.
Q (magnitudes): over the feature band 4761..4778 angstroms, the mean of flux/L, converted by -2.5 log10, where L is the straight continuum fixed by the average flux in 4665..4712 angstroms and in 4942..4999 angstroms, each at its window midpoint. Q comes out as 0.13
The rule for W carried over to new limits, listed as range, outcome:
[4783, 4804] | 92.1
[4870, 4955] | 97.2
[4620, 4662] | 186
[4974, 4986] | 73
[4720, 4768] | 111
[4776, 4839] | 99.1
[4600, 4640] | 225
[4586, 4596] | 344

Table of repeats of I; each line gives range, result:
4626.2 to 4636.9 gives 198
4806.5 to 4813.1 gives 107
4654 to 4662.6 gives 164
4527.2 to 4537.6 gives 287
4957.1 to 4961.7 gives 76.9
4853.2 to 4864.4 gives 109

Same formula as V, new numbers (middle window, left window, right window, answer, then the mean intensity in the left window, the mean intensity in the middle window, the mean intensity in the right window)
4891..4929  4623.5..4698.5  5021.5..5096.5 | 0.11 mag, 166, 98.6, 75.2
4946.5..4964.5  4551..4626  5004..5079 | 0.44 mag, 297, 77.9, 73.9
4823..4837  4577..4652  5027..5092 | 0.44 mag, 254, 111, 74.9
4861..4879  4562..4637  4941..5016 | 0.36 mag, 293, 101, 80.4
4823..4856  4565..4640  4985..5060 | 0.44 mag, 287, 113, 77.9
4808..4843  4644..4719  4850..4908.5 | 0.10 mag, 144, 105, 104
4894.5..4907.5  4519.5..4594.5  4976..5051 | 0.28 mag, 308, 104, 77.2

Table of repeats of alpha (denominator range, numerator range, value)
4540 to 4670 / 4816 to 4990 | 0.43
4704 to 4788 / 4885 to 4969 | 0.92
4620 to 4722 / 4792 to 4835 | 0.69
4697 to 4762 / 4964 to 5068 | 0.78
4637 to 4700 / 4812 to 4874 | 0.72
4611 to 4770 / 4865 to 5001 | 0.70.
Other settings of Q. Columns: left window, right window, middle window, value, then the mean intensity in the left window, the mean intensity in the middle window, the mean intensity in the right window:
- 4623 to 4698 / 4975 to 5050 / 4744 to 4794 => 0.31 mag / 167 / 105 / 77.4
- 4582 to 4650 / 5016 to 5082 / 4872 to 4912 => 0.35 mag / 249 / 100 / 74.5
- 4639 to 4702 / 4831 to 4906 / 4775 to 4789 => 0.33 mag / 156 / 94.8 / 106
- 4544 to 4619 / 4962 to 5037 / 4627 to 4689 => 0.48 mag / 304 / 169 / 78.6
